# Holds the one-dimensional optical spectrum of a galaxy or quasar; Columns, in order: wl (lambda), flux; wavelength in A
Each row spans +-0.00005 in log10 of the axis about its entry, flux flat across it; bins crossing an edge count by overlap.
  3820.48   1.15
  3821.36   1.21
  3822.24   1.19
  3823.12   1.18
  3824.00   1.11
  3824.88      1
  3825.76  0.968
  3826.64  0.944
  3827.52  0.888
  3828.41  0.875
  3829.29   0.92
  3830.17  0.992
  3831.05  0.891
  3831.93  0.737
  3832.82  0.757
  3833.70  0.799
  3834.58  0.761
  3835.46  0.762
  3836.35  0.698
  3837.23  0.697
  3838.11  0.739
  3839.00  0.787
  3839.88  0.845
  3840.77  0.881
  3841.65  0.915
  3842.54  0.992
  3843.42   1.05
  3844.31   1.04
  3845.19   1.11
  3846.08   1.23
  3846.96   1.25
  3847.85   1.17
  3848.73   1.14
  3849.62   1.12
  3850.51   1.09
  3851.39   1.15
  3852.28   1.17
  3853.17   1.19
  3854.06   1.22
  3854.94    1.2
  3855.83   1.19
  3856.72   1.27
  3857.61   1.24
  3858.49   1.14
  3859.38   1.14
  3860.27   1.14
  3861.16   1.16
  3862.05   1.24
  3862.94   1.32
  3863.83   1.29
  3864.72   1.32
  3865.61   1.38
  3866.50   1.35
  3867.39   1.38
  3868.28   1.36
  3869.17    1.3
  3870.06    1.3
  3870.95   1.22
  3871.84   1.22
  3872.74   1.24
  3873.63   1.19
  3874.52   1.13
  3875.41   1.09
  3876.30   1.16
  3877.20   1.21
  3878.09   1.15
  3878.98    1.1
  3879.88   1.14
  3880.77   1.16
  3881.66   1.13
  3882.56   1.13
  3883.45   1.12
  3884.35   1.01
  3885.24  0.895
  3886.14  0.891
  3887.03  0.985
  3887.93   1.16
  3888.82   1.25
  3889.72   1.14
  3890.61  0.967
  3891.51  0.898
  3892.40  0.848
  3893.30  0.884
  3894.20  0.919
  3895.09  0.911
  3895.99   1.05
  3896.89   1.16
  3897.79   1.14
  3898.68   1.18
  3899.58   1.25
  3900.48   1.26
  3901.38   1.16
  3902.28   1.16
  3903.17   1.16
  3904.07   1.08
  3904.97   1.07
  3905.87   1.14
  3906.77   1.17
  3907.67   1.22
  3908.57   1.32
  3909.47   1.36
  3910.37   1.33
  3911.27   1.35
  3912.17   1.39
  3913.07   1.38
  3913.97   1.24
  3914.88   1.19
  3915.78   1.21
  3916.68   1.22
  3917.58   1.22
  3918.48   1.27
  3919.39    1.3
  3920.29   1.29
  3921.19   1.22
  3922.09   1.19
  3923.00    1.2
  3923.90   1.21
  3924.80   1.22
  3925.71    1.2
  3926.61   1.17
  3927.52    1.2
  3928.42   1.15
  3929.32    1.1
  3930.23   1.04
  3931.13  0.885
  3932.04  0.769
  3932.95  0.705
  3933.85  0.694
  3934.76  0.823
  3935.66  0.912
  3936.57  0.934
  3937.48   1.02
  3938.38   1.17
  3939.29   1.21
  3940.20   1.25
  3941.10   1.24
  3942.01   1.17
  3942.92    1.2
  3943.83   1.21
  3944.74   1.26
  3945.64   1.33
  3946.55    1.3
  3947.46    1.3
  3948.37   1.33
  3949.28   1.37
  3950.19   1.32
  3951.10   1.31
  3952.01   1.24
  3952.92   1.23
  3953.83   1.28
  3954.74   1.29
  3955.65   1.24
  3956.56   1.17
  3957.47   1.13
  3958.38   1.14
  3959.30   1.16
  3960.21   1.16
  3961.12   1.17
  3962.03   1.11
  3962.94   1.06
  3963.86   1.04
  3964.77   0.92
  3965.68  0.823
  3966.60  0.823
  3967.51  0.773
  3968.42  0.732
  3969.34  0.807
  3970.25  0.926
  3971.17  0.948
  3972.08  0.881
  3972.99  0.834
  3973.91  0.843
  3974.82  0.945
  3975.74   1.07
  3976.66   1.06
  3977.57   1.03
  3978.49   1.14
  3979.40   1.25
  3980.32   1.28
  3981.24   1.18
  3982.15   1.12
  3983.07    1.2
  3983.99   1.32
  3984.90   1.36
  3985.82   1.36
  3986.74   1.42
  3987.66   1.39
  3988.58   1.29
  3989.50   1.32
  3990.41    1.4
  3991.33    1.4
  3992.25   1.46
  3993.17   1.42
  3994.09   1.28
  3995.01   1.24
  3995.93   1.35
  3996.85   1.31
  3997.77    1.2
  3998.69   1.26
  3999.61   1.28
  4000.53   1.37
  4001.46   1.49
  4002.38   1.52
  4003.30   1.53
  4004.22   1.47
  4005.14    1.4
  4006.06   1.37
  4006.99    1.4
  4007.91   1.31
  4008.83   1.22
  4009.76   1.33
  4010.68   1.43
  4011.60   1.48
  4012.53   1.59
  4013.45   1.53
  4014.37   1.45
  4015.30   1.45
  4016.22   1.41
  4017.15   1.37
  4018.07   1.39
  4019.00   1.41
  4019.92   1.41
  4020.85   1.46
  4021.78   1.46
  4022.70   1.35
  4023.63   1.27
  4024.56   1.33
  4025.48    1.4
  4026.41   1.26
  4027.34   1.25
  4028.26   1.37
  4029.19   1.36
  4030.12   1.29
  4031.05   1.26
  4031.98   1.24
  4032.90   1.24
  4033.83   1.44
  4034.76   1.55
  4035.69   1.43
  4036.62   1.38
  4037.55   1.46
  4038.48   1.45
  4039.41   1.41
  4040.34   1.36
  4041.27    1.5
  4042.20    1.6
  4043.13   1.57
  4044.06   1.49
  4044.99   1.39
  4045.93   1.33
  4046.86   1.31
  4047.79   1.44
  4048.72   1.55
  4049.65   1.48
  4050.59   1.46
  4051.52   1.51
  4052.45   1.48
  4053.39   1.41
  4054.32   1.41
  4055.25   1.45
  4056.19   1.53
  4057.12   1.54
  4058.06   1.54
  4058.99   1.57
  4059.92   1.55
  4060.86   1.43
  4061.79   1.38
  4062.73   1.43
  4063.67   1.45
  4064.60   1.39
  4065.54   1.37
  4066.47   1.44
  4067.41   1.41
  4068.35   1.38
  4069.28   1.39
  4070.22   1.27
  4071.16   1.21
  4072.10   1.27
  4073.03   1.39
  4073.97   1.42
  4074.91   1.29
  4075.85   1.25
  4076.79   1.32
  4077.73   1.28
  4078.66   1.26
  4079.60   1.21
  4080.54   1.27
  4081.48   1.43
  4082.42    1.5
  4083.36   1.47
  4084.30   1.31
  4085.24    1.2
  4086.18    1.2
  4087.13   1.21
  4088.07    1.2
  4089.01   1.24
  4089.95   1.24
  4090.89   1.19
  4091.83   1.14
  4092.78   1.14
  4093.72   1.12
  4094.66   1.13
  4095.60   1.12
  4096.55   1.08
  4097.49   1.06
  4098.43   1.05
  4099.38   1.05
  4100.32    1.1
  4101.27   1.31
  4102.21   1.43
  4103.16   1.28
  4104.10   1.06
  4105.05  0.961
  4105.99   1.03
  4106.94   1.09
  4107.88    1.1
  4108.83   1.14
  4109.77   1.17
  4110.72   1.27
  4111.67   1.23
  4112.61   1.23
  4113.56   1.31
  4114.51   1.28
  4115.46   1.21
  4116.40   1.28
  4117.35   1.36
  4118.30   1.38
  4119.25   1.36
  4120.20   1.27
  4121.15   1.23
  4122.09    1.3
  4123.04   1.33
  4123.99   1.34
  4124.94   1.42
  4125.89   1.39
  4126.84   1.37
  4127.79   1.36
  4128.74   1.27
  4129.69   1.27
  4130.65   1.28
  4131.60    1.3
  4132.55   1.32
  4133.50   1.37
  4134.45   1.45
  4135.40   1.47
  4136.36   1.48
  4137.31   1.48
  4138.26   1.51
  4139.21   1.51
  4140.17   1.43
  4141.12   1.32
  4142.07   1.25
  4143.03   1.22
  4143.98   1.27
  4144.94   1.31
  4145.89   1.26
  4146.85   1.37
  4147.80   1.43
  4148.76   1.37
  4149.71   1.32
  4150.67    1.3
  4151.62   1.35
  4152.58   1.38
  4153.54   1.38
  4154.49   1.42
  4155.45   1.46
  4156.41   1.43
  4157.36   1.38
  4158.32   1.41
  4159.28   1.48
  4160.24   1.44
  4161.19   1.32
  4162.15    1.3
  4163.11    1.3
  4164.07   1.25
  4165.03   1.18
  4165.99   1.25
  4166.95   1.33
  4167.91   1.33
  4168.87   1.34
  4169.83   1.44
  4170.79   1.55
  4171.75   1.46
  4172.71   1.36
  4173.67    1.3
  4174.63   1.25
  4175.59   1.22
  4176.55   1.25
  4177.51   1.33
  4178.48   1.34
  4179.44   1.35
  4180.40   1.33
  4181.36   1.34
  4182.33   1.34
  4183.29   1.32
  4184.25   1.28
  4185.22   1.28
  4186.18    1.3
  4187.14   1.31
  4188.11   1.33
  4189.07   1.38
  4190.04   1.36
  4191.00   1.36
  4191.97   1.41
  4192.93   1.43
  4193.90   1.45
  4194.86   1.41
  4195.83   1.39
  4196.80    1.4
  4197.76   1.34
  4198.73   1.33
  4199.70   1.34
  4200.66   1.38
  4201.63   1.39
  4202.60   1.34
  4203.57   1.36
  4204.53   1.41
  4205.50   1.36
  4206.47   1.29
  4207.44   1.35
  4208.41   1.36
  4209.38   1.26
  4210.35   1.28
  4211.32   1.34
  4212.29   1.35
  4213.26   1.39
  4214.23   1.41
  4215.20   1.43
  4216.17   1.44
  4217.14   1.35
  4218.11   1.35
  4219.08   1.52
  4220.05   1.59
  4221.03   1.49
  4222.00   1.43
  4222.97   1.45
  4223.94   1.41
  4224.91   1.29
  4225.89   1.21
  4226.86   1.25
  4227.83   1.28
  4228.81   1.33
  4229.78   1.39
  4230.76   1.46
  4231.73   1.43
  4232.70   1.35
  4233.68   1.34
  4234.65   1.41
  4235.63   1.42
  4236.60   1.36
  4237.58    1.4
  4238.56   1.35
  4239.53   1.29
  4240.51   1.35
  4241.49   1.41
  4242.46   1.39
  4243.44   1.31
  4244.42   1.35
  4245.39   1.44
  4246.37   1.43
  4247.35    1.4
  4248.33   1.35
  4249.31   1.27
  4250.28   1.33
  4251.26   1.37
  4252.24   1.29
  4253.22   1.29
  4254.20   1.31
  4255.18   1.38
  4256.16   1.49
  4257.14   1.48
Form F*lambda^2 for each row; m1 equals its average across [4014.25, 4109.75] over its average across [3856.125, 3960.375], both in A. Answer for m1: 1.23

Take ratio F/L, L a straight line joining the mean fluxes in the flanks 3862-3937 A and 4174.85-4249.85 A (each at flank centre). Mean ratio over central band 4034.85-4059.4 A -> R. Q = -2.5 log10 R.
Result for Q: -0.17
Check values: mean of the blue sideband 1.15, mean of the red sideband 1.36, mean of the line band 1.46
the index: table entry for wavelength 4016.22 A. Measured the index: 1.41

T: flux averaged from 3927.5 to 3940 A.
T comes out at 0.97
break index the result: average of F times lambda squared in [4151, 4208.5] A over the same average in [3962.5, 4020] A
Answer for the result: 1.20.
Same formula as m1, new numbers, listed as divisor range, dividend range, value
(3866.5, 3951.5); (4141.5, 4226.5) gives 1.35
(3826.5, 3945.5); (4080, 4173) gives 1.32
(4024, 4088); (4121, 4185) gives 1.02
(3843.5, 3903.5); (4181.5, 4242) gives 1.40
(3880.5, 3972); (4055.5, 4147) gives 1.26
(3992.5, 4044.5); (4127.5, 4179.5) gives 1.04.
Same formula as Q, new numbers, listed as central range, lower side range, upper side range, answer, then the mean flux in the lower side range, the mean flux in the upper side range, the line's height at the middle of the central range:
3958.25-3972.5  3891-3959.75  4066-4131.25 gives 0.22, 1.16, 1.25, 1.18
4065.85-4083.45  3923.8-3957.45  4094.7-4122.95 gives -0.13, 1.15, 1.2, 1.19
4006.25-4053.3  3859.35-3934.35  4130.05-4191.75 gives -0.12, 1.15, 1.35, 1.25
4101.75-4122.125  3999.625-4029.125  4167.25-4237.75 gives 0.13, 1.4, 1.36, 1.38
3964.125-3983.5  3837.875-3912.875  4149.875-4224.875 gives 0.23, 1.14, 1.36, 1.21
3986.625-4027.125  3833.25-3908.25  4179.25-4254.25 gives -0.15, 1.11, 1.36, 1.21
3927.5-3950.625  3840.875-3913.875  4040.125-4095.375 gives 0.11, 1.16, 1.37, 1.23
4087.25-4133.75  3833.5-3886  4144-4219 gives 0.06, 1.12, 1.35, 1.3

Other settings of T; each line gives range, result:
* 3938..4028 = 1.25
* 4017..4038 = 1.36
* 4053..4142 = 1.3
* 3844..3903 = 1.15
